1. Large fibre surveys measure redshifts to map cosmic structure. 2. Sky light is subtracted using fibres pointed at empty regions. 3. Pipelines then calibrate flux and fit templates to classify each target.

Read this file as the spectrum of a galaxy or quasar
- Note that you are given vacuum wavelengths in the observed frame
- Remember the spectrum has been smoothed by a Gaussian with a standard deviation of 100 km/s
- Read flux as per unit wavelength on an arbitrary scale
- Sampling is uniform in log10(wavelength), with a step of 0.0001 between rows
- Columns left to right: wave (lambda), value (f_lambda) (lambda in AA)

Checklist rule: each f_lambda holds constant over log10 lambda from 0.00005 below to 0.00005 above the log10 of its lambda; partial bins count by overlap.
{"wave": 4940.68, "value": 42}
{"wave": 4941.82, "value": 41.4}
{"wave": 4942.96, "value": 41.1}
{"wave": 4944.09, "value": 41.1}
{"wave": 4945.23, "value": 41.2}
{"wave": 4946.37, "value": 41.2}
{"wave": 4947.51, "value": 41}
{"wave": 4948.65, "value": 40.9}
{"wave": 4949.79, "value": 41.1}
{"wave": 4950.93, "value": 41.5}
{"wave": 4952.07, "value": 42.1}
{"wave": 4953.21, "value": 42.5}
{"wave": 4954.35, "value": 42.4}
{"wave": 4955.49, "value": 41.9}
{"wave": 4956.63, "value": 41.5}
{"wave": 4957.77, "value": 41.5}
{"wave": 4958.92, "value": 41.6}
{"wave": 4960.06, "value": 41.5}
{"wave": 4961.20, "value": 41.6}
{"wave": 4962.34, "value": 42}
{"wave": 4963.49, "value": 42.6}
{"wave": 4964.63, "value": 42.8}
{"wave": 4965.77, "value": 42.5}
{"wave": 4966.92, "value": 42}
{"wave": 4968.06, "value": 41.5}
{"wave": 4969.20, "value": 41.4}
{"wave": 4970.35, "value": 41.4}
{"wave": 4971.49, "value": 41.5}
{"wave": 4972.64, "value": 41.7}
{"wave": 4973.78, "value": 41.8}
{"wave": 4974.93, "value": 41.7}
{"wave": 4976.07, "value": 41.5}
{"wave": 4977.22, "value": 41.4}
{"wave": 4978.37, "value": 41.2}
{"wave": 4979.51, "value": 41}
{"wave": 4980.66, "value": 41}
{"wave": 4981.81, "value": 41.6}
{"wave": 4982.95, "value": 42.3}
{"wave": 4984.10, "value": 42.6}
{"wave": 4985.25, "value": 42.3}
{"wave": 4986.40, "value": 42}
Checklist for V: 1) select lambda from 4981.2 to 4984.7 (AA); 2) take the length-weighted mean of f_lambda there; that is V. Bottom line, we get 42.2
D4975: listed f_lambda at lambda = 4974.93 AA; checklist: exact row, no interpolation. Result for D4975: 41.7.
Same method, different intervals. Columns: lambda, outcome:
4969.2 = 41.4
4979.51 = 41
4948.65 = 40.9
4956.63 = 41.5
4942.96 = 41.1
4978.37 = 41.2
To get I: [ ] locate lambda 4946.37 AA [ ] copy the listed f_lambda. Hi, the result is 41.2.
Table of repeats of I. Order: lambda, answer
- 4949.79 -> 41.1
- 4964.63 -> 42.8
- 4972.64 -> 41.7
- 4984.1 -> 42.6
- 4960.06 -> 41.5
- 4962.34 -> 42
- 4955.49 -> 41.9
